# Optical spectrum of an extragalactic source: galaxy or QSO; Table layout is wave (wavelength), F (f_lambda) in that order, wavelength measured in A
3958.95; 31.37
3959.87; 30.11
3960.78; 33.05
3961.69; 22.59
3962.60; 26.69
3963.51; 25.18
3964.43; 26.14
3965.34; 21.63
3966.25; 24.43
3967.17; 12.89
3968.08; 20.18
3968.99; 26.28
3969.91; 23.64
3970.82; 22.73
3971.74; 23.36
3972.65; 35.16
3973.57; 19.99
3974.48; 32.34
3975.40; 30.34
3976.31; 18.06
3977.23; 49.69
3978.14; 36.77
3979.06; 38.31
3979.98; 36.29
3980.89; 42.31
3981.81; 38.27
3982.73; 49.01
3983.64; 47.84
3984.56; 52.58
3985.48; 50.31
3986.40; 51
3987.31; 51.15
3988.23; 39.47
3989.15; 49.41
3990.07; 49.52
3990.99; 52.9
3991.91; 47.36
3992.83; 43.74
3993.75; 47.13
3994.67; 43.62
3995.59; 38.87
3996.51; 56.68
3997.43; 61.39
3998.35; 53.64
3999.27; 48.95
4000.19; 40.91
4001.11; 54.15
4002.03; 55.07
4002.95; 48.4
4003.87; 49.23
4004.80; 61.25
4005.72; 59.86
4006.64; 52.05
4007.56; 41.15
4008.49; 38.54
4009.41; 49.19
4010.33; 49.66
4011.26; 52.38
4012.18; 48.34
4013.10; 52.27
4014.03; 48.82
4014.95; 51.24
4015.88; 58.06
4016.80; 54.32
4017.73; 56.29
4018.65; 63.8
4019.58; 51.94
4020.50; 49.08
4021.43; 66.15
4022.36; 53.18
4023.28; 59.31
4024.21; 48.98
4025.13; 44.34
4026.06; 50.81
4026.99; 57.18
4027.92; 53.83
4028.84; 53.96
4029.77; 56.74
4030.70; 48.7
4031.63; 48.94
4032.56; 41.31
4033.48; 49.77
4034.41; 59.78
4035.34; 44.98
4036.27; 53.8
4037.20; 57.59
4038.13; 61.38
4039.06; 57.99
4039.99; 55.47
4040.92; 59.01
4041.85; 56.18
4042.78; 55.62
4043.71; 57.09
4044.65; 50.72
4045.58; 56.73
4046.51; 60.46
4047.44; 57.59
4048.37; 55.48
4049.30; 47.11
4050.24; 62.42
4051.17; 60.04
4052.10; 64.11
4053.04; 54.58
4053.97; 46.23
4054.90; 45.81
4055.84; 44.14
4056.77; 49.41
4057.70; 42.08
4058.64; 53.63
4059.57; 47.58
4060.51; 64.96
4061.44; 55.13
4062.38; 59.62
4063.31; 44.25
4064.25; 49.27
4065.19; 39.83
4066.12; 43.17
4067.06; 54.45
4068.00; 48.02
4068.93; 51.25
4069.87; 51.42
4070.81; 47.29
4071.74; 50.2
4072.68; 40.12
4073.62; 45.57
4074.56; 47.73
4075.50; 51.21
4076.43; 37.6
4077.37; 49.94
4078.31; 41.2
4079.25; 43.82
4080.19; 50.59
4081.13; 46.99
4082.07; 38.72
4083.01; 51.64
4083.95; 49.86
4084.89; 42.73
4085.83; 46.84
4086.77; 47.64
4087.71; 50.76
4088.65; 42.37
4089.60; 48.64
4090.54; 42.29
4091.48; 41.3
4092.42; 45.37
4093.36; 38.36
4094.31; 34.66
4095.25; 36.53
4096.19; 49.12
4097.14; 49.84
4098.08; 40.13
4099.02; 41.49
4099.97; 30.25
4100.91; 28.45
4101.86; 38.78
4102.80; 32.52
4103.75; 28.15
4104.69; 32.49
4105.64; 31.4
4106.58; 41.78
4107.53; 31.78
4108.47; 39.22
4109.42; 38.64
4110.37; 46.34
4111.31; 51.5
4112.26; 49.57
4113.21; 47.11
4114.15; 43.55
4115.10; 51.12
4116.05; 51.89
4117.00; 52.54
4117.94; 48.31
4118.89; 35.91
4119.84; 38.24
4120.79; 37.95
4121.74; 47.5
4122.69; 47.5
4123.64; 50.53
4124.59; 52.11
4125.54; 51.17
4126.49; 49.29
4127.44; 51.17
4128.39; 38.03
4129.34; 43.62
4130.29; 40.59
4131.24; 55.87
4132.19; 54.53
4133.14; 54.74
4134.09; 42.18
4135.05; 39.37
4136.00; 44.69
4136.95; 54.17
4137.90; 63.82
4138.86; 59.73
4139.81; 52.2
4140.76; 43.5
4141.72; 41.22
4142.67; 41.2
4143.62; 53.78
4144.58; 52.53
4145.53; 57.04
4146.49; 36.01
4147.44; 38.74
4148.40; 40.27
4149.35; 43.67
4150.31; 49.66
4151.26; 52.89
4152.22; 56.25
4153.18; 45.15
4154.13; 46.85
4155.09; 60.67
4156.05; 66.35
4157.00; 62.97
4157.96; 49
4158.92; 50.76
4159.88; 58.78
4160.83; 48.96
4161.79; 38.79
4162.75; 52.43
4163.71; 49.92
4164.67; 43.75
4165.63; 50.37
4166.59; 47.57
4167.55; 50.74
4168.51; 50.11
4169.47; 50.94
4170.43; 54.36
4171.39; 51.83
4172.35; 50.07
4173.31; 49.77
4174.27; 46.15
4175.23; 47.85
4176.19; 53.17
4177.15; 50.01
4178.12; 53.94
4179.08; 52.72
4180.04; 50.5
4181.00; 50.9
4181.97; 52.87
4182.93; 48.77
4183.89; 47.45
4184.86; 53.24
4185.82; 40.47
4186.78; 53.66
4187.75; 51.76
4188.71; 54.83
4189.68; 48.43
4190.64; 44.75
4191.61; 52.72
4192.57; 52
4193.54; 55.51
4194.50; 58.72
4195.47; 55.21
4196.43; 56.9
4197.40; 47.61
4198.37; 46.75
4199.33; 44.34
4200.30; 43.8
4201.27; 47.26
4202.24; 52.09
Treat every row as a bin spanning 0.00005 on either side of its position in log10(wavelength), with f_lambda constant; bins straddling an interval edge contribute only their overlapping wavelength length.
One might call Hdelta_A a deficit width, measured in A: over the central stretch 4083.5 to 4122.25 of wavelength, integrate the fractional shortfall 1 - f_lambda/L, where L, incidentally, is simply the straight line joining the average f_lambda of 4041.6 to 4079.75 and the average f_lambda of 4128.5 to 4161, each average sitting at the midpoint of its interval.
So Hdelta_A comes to 6.41 A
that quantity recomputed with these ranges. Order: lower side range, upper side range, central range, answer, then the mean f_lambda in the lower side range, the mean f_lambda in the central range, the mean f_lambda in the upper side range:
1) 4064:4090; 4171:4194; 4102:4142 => 2.5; 46.7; 45.4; 50.5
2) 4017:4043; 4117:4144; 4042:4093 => 2.3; 54.1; 49.5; 47.7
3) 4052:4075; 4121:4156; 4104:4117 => 1.6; 49.4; 42.9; 48.8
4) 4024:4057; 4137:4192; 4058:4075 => 1.1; 53.6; 49.5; 50.3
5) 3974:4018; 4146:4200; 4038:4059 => -2.7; 47.4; 54.4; 50.3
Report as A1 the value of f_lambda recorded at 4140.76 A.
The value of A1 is 43.5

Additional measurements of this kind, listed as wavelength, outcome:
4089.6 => 48.64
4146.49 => 36.01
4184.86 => 53.24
